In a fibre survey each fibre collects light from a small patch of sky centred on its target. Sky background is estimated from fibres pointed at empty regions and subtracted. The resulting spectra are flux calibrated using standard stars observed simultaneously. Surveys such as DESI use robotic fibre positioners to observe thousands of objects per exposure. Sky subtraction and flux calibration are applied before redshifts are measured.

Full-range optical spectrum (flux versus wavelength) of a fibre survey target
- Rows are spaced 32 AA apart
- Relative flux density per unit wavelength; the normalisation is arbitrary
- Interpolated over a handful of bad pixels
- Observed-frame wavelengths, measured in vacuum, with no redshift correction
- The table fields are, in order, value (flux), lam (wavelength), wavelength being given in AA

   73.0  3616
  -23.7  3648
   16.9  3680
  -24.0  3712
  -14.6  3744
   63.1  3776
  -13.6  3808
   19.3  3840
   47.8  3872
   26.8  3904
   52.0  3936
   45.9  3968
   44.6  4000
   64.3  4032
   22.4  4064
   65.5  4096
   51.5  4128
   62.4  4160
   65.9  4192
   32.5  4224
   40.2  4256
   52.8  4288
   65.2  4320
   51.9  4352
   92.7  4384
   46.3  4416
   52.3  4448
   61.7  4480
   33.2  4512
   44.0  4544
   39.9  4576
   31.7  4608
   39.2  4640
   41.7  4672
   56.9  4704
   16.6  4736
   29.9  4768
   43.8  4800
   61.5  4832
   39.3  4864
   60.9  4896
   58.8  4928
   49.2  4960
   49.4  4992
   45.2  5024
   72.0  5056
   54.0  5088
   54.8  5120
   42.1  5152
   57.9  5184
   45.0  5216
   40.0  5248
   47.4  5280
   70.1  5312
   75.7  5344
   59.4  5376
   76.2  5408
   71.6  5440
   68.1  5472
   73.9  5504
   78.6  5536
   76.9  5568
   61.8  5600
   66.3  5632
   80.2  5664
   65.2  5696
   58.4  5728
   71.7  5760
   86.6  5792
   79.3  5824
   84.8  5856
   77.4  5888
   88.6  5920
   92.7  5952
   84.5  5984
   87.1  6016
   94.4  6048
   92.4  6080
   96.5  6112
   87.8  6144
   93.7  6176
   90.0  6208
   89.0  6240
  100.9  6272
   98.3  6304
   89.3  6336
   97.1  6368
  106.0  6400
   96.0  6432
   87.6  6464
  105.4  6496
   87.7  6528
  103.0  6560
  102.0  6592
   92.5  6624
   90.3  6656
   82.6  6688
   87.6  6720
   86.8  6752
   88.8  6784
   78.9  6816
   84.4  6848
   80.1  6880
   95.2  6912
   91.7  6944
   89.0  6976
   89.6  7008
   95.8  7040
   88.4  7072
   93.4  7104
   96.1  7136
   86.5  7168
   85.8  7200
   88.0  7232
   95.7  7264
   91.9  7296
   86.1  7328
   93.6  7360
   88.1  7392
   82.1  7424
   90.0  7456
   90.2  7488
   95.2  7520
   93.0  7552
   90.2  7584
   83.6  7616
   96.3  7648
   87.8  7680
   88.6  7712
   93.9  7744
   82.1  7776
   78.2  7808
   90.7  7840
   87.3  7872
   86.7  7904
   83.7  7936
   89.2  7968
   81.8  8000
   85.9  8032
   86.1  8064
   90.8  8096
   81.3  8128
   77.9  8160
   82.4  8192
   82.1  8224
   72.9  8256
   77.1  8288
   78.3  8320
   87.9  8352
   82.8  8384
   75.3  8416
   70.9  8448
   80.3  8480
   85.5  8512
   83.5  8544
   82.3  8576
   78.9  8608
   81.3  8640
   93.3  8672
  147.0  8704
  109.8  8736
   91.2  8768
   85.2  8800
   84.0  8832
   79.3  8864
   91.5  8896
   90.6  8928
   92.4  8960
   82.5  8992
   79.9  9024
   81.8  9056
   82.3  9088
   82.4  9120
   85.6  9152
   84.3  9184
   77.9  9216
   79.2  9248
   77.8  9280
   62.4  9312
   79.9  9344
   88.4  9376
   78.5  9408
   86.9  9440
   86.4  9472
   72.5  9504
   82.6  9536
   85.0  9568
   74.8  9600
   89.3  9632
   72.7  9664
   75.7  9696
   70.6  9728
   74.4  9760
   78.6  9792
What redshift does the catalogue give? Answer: 0.33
